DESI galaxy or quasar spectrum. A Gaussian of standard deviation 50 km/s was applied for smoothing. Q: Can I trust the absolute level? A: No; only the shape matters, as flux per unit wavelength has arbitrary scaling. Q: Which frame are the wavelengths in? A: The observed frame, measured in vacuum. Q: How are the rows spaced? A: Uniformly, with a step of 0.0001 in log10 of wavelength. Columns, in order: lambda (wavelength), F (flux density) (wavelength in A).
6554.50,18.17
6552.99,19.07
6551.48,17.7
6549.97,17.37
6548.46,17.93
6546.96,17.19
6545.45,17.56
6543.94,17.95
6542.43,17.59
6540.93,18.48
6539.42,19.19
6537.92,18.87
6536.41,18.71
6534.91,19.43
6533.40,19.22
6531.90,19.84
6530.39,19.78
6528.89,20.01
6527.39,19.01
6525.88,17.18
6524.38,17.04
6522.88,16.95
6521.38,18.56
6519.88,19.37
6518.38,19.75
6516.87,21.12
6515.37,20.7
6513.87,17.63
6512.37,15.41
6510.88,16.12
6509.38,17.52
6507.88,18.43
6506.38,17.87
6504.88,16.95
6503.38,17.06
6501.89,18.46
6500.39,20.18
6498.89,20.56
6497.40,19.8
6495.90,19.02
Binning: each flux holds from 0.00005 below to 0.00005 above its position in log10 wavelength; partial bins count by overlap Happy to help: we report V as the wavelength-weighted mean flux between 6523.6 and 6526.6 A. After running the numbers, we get 17.1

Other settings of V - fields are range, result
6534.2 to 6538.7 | 19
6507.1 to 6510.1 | 18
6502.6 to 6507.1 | 17.3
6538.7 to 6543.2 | 18.4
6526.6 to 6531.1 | 19.6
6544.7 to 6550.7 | 17.5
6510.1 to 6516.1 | 17.5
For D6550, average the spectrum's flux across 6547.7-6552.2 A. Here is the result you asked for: 17.7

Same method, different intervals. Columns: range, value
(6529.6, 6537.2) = 19.4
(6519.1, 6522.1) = 19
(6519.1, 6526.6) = 17.9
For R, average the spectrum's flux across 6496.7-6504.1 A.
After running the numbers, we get 19.2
